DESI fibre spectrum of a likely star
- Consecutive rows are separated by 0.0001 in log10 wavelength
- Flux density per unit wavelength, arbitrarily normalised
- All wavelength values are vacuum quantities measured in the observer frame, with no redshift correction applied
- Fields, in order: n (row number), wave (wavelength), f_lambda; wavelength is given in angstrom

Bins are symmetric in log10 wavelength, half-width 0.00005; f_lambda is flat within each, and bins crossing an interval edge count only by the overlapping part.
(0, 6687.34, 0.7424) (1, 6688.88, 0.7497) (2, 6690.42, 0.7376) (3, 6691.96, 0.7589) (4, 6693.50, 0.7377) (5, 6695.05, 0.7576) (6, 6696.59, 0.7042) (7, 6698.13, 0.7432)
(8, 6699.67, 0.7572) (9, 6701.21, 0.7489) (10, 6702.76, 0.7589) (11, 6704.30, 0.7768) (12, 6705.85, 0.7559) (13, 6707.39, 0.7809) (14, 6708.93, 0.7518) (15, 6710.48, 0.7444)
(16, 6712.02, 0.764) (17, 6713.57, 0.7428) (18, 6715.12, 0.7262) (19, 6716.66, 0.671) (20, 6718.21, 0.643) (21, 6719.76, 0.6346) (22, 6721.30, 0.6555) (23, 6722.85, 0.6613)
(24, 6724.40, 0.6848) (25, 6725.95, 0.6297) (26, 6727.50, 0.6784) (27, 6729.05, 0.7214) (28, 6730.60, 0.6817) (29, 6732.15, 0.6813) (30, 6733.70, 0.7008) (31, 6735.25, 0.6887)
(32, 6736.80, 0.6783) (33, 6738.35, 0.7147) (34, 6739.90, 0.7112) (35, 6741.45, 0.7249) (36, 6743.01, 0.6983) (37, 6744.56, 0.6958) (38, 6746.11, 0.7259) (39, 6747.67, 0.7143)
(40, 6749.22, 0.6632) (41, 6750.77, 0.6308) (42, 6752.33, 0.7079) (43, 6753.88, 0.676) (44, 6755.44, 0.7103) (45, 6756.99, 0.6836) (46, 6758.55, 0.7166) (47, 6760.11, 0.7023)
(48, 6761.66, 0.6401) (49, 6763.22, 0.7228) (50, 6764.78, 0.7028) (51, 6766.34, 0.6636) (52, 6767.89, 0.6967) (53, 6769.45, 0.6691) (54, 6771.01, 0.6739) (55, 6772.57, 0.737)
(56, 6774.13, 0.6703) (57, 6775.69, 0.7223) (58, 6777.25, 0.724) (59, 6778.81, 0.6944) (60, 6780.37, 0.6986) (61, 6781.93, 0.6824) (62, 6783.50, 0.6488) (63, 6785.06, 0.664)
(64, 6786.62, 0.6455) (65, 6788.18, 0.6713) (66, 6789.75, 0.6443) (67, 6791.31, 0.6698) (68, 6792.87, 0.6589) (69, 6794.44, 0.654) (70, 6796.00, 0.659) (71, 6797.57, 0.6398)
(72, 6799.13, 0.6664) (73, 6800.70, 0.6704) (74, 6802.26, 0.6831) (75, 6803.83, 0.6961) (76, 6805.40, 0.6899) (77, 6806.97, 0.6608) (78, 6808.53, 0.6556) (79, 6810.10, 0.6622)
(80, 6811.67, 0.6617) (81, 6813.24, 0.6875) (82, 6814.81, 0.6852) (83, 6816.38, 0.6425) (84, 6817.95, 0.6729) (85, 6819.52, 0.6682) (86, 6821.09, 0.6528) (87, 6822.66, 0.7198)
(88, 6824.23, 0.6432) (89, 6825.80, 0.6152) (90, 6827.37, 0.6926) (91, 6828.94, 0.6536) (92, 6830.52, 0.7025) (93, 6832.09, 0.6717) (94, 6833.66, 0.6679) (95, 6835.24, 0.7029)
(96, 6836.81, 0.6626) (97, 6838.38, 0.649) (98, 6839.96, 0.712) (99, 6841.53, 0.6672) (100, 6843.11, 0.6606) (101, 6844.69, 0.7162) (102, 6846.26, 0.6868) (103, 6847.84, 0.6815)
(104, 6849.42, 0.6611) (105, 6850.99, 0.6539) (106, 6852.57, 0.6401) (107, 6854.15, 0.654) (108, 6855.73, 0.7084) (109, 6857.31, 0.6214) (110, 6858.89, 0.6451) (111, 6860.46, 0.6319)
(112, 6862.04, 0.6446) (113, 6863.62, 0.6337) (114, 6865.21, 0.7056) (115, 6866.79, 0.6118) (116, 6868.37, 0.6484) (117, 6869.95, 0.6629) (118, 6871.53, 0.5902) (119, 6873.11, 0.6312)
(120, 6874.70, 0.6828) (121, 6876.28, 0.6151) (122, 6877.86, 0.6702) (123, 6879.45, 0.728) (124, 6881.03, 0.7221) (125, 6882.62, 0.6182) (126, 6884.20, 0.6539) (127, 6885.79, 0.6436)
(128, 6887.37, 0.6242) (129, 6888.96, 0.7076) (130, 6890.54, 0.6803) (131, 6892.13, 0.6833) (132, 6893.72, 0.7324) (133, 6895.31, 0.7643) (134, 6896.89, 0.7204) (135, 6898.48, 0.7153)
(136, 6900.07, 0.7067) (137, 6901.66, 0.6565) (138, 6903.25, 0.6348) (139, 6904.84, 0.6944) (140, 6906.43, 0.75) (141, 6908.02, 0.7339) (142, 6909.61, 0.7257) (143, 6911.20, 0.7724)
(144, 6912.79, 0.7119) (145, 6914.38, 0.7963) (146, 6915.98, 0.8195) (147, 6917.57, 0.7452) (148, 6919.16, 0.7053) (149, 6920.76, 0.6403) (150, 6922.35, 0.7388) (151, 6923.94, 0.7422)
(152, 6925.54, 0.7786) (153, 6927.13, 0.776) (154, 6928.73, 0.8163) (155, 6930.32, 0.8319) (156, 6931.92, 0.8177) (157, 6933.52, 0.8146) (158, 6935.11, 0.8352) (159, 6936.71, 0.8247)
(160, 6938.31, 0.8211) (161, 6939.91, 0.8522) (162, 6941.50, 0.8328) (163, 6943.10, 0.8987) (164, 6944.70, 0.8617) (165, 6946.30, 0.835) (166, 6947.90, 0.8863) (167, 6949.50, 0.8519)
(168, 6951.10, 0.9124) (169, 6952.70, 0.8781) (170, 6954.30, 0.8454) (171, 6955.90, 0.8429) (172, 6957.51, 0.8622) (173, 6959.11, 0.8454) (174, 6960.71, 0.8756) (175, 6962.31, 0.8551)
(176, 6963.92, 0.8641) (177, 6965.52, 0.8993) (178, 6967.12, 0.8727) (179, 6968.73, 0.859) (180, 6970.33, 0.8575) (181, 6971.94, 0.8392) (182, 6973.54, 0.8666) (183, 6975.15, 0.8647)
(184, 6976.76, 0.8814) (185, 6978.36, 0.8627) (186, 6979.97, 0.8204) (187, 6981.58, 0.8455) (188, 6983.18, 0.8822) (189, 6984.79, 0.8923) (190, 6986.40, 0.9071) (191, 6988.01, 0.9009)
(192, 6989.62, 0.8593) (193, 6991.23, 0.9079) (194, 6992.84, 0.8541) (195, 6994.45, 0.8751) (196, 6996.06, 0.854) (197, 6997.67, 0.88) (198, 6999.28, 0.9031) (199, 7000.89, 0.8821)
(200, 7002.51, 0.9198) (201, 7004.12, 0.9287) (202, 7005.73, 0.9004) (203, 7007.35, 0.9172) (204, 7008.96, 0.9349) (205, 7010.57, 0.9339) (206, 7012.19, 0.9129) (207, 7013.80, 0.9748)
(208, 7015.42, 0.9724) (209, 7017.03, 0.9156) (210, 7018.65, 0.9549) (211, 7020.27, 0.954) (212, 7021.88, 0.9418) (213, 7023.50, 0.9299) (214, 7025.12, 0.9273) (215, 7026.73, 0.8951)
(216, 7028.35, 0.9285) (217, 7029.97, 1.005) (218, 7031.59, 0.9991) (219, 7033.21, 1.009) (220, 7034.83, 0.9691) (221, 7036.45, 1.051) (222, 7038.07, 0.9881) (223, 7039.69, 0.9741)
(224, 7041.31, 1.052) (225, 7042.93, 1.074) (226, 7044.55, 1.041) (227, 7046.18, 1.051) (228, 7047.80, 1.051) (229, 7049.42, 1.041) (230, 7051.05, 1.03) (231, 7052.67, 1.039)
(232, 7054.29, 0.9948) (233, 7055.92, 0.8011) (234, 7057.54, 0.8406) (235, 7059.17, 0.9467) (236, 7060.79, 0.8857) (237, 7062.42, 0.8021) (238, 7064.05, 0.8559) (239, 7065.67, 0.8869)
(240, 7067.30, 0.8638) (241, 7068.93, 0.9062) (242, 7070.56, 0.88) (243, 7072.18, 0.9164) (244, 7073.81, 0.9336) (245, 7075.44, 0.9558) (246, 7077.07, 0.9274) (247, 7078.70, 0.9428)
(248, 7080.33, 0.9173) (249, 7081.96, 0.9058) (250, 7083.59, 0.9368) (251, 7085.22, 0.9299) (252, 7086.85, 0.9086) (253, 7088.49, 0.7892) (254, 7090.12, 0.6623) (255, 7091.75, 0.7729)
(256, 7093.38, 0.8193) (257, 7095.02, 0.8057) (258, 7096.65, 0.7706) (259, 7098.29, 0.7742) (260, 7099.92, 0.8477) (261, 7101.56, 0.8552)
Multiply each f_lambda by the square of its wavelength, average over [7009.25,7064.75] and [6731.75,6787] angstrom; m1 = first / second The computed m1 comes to 1.5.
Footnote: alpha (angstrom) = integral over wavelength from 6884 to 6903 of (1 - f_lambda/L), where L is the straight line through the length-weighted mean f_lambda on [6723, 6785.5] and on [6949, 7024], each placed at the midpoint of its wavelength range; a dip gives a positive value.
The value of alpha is 2.8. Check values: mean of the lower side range 0.691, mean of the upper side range 0.889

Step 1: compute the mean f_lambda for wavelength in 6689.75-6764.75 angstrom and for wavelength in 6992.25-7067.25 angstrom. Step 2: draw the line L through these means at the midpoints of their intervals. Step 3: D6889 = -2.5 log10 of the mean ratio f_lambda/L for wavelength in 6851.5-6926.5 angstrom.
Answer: 0.21 mag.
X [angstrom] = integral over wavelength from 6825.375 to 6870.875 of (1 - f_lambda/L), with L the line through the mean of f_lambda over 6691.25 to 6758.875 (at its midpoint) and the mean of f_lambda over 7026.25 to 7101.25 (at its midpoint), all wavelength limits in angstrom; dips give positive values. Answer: 7.0 angstrom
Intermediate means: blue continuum 0.709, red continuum 0.921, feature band 0.664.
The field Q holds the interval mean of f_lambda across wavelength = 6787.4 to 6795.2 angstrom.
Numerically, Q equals 0.659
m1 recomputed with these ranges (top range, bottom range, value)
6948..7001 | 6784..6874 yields 1.37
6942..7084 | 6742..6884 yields 1.44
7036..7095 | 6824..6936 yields 1.40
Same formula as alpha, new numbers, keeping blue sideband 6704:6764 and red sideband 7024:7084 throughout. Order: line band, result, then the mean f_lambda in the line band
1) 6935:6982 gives 0.9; 0.859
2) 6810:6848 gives 4.9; 0.674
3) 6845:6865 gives 3.4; 0.658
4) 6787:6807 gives 2.2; 0.666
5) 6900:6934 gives 3.9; 0.746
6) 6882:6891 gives 1.8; 0.655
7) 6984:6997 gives 0.3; 0.881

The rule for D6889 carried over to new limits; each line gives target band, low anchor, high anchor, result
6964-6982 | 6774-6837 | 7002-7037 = 0.033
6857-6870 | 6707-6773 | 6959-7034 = 0.226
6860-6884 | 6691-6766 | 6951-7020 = 0.230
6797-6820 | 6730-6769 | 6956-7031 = 0.112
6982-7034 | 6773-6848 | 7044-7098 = -0.091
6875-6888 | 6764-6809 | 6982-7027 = 0.178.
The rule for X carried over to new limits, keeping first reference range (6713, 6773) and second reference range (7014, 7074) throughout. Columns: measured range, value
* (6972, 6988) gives 0.5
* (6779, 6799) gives 1.8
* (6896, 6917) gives 2.7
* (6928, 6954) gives 0.5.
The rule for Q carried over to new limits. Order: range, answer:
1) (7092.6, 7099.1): 0.791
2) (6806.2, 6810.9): 0.66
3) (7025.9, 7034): 0.967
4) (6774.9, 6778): 0.723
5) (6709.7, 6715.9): 0.744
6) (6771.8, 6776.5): 0.71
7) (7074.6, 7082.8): 0.93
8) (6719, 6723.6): 0.651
